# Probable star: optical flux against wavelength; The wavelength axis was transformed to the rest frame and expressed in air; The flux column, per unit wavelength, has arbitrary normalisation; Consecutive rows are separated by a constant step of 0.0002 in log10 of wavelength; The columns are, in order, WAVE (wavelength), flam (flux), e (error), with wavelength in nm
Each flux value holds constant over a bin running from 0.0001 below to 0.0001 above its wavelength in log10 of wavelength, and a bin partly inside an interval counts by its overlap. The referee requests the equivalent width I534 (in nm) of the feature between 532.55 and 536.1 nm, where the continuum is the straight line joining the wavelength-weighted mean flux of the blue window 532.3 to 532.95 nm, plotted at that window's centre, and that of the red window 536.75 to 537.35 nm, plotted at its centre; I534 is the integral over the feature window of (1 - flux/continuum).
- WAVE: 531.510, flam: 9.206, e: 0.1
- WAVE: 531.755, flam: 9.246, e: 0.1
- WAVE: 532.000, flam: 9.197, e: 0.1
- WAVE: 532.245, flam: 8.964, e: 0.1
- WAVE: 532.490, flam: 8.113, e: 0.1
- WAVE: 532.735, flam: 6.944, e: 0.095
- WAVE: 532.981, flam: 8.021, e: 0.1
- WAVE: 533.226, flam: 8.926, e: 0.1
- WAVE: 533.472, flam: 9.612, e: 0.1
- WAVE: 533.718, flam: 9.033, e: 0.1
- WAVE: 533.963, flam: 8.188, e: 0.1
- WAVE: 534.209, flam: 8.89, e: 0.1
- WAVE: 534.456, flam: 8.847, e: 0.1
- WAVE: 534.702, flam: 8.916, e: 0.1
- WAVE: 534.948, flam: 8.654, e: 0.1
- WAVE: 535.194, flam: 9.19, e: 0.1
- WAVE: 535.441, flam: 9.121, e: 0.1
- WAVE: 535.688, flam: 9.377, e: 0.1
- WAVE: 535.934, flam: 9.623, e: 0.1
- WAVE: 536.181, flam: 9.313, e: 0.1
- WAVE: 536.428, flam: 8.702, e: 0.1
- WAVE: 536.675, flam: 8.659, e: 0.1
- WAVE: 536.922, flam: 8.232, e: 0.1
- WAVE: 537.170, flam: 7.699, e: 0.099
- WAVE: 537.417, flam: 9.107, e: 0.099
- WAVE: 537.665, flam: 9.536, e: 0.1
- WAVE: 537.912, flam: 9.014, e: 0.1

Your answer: -0.41 nm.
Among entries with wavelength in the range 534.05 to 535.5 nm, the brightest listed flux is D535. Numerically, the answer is 9.19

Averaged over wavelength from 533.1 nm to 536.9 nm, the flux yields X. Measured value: 8.98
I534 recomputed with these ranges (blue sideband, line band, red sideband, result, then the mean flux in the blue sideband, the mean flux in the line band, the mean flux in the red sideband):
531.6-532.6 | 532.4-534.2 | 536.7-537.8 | 0.08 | 8.9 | 8.44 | 8.65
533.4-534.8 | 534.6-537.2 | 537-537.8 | -0.03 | 8.89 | 8.9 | 8.75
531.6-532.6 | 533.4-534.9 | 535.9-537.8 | 0.00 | 8.9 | 8.88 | 8.82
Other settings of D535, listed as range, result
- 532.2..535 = 9.612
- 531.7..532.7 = 9.246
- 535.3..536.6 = 9.623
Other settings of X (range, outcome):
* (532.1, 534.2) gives 8.51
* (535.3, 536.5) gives 9.25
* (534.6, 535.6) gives 8.98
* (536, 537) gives 8.8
